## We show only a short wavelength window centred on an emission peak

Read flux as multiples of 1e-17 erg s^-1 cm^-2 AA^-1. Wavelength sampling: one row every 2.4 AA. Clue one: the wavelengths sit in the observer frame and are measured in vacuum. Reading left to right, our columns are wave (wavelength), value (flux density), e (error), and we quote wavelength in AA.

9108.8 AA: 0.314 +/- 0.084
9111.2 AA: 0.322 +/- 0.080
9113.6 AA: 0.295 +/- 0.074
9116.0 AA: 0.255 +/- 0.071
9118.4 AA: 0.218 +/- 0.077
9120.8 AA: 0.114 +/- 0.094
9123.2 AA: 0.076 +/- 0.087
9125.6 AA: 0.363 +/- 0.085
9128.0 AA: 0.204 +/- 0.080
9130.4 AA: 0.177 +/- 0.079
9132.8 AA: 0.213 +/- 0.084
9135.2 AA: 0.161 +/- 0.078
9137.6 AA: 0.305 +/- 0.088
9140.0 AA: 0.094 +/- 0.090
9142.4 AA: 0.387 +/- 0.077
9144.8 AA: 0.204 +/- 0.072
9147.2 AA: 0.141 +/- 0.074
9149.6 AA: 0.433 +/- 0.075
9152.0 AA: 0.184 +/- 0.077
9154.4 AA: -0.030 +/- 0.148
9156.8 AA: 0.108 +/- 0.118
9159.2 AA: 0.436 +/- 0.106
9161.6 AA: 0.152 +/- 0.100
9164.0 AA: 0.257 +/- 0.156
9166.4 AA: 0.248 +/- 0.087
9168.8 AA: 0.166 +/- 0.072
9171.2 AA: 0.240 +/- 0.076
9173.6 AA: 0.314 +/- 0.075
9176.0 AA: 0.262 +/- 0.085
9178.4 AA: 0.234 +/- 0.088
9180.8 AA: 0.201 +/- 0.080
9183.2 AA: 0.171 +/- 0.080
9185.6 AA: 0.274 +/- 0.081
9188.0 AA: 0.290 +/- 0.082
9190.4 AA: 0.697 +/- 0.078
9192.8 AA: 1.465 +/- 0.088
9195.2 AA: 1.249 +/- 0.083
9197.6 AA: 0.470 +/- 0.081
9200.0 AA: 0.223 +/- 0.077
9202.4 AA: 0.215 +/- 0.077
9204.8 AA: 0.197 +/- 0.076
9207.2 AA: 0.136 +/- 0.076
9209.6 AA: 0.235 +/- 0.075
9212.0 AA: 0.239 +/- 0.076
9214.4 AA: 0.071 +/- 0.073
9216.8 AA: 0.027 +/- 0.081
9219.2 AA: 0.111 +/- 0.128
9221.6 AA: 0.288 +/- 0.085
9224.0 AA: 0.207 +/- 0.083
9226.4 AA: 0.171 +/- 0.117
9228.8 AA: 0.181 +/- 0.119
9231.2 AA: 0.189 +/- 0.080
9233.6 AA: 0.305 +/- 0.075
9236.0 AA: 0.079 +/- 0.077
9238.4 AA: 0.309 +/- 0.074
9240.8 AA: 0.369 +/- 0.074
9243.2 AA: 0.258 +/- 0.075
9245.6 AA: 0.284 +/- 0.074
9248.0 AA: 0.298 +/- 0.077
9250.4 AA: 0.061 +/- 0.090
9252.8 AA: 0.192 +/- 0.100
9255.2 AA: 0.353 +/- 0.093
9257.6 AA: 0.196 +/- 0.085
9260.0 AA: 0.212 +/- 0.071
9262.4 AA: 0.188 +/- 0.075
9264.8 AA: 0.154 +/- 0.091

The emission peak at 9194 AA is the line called H-beta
